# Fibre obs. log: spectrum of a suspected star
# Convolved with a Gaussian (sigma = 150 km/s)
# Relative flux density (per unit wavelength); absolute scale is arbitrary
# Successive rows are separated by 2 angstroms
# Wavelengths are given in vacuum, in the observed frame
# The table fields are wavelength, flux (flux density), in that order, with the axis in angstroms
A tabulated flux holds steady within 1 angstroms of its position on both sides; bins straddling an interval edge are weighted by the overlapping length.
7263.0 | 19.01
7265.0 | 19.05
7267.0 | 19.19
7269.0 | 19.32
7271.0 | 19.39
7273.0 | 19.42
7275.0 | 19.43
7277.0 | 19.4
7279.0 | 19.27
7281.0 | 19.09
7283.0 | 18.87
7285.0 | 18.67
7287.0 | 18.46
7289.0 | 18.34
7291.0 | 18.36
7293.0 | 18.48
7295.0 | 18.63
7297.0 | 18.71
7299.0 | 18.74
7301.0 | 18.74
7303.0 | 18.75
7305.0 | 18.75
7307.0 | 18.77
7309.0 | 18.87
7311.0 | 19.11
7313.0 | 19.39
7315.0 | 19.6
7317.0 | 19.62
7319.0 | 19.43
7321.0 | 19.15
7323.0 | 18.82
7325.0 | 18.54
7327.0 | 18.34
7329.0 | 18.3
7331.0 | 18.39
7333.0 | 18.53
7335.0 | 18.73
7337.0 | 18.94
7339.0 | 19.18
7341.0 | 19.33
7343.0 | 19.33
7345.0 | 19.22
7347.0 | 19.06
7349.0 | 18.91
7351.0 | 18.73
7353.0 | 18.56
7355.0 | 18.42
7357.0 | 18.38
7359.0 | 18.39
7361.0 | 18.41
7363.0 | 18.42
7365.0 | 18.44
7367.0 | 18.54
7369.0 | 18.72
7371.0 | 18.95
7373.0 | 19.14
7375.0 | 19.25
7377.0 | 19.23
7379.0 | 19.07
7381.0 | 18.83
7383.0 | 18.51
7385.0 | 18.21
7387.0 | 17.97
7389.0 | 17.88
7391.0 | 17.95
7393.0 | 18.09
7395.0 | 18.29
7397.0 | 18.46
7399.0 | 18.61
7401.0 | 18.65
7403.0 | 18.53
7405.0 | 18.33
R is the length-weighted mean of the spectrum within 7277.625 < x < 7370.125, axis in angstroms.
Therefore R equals 18.8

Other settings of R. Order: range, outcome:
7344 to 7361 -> 18.7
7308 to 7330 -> 19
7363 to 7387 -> 18.8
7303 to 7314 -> 19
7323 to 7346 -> 18.8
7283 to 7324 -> 18.9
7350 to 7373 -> 18.6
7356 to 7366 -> 18.4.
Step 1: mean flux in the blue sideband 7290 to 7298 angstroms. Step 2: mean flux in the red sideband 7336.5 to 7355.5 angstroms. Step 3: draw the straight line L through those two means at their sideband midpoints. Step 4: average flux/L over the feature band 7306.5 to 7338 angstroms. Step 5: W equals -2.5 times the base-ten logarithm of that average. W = -0.007 mag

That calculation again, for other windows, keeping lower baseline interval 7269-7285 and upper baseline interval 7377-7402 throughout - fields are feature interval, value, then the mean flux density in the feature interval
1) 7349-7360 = 0.01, 18.5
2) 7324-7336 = 0.02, 18.5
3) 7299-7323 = -0.01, 19.1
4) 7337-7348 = -0.03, 19.2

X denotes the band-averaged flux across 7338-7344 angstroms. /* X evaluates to 19.3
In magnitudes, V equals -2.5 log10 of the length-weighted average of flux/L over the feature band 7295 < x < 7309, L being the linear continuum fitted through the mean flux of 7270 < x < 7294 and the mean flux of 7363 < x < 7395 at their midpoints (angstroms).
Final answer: 0.01 mag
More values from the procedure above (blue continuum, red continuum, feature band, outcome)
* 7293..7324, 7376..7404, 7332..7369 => -0.002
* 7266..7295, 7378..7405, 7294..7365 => -0.007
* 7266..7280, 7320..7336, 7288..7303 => 0.026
